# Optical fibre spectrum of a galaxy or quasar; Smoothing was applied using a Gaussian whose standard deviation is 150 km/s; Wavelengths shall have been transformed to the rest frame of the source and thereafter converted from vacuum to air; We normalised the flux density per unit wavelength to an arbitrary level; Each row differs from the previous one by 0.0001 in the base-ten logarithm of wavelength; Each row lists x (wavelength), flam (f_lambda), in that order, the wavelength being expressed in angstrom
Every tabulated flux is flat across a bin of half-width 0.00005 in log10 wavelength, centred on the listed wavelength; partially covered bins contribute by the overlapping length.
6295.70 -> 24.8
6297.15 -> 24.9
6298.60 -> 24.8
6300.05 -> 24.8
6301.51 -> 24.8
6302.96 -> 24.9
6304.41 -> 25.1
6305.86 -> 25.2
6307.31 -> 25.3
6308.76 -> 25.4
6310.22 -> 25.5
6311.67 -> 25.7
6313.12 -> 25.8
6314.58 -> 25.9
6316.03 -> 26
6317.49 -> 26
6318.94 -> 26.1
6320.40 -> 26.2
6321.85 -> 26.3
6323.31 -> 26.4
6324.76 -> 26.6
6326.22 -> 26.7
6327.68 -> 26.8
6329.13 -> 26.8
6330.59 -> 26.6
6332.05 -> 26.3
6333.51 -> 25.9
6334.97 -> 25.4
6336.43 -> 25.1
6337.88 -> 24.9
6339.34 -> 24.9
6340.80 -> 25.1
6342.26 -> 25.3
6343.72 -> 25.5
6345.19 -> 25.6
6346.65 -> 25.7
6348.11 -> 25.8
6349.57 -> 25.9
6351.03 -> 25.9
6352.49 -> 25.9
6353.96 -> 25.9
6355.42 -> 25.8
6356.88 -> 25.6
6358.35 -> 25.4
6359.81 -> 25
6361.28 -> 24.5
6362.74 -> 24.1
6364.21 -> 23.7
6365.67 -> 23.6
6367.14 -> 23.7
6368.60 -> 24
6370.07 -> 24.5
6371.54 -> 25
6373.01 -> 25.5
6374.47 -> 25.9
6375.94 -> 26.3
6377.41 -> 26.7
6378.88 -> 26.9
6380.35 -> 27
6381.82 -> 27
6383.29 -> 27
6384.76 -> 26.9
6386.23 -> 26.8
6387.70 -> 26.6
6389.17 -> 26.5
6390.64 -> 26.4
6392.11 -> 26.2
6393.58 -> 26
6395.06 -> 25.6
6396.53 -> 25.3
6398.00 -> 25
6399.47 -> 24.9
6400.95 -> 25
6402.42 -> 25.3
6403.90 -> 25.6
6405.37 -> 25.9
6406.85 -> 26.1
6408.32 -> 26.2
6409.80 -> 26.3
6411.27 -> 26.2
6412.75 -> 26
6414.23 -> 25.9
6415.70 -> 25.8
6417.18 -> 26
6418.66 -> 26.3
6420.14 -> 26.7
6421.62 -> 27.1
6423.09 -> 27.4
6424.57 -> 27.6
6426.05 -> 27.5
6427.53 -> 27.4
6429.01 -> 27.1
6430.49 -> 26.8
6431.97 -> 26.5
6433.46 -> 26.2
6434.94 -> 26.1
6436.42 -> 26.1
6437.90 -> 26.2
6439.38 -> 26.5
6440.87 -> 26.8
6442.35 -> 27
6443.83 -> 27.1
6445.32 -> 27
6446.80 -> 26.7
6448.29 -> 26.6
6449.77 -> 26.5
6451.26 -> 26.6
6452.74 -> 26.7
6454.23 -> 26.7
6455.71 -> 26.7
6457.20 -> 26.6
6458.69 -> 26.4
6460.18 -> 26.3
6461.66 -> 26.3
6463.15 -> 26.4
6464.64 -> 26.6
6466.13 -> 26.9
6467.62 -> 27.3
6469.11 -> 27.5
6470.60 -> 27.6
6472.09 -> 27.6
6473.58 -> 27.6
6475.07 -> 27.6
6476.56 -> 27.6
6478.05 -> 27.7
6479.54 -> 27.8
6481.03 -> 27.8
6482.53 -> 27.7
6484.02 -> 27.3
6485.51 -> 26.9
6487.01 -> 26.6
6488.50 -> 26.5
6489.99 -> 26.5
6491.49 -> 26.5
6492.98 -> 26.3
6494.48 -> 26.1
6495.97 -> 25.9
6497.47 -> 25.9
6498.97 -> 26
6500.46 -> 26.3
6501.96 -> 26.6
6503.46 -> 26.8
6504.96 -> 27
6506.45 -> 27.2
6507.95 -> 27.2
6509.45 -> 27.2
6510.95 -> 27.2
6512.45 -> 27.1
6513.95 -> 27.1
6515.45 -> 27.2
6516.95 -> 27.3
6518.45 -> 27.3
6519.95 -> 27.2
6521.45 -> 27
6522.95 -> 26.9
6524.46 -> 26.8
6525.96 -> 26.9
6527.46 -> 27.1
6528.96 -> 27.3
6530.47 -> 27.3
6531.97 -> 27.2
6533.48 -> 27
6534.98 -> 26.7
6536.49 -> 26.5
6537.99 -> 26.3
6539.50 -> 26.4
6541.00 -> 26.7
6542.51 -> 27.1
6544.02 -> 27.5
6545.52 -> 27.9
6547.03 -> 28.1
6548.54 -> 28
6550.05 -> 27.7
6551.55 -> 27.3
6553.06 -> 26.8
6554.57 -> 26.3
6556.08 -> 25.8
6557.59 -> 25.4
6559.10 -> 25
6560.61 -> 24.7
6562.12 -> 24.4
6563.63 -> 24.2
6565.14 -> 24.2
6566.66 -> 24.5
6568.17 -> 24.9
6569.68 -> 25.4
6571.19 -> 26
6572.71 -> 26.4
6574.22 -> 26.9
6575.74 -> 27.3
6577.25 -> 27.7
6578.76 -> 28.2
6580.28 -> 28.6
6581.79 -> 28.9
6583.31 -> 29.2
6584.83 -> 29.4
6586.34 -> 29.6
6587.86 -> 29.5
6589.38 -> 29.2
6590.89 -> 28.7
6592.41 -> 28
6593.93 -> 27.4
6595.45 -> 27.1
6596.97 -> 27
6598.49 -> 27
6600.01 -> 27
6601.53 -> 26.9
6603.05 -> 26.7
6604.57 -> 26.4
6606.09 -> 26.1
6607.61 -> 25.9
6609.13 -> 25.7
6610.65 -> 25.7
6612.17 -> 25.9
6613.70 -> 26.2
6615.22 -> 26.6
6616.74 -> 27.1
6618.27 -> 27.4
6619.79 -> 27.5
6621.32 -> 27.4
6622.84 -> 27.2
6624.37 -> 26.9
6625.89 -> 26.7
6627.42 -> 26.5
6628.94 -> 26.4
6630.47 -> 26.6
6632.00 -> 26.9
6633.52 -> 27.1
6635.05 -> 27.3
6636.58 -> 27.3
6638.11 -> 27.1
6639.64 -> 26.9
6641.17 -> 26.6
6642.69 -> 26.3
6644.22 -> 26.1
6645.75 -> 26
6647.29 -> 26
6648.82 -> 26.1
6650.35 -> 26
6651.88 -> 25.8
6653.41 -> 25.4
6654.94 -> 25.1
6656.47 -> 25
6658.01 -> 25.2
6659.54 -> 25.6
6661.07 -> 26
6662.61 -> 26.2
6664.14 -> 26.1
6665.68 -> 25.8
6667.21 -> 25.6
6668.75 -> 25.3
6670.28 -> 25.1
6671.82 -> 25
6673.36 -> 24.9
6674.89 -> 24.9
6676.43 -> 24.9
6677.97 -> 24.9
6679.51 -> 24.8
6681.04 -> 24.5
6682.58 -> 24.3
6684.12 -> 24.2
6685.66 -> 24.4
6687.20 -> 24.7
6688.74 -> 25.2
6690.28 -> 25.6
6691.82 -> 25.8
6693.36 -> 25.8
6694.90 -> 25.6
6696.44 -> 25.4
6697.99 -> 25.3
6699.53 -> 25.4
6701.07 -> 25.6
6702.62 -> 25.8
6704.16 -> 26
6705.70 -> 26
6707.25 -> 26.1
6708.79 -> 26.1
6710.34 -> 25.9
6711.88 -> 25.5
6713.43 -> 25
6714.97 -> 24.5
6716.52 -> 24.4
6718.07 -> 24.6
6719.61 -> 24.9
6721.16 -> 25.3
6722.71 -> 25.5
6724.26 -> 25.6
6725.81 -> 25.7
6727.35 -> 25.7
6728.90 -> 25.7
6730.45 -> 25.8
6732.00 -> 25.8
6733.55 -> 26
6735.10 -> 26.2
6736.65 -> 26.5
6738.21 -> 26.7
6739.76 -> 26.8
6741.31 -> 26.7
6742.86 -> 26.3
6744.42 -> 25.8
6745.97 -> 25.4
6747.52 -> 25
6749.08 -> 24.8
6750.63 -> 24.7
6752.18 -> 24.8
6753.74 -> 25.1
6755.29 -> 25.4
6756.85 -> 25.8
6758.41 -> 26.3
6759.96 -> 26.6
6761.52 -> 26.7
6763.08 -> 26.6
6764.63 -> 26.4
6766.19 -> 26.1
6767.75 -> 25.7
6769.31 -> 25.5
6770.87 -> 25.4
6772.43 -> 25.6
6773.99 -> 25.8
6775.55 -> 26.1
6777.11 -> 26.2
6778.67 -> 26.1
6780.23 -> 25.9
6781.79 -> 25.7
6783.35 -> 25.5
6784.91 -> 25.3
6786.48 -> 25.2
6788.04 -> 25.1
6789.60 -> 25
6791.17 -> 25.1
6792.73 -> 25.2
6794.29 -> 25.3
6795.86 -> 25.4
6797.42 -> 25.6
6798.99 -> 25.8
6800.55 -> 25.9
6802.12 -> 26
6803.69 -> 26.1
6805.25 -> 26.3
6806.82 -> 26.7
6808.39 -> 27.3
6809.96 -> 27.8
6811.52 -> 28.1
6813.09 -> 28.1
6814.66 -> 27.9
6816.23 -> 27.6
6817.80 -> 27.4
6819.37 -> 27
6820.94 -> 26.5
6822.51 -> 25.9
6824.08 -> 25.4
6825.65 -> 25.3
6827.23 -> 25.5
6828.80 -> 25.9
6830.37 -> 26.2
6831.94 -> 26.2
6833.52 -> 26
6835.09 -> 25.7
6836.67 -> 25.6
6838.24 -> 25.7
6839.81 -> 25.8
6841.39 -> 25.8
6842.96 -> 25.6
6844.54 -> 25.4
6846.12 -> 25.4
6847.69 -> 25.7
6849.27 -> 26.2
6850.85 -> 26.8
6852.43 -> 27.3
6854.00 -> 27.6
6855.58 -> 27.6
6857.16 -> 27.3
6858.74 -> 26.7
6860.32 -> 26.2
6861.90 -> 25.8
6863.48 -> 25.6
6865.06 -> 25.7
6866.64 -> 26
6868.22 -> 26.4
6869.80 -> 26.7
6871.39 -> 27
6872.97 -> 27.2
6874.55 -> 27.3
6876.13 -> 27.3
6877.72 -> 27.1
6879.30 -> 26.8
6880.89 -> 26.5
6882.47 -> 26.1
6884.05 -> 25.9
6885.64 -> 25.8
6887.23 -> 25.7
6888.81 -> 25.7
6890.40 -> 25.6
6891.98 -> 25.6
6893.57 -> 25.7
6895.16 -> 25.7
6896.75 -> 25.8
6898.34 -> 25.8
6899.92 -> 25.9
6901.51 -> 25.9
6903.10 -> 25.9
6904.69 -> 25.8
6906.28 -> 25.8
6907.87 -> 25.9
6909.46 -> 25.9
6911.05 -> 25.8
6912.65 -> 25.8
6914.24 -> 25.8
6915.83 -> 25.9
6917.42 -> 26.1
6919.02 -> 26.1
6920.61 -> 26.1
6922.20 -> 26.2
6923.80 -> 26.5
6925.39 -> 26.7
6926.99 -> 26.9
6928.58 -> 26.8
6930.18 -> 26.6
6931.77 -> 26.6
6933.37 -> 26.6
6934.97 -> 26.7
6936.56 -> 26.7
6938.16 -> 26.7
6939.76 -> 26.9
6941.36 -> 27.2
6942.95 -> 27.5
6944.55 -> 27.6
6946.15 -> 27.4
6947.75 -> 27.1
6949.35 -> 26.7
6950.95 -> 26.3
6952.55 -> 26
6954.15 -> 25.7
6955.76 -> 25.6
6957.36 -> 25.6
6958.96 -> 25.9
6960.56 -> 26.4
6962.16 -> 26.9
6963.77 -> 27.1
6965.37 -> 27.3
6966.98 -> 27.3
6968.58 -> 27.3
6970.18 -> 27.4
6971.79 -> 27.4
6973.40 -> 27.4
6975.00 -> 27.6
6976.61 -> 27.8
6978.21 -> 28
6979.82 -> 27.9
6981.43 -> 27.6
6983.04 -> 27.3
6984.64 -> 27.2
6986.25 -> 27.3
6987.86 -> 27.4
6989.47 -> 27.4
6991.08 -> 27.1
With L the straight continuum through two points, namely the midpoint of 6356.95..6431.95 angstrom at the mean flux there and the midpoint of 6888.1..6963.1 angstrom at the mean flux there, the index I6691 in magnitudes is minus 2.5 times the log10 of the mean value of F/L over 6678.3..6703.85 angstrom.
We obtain 0.04 mag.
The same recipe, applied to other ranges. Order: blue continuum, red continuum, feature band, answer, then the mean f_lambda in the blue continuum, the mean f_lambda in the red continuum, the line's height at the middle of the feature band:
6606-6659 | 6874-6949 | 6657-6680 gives 0.04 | 26.4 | 26.3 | 26.4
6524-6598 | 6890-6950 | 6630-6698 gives 0.05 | 27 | 26.3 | 26.8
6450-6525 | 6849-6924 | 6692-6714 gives 0.04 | 26.9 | 26.2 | 26.6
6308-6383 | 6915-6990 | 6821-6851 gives 0.04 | 25.7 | 26.9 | 26.6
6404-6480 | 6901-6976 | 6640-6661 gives 0.03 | 26.7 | 26.5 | 26.7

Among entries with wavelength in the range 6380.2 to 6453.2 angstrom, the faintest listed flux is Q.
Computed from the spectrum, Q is 24.9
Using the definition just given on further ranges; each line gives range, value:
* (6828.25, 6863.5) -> 25.4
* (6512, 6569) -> 24.2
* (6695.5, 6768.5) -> 24.4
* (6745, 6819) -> 24.7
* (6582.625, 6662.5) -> 25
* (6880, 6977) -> 25.6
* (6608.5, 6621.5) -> 25.7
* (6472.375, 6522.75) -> 25.9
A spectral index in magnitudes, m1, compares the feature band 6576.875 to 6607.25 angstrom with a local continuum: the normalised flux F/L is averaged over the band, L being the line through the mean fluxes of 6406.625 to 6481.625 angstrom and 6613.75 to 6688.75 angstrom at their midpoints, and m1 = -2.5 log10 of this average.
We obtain -0.07 mag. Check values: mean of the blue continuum 26.8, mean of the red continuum 25.9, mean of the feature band 27.9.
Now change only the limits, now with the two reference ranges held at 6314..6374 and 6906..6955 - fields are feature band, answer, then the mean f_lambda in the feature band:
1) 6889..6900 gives 0.03 mag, 25.7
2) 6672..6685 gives 0.06 mag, 24.7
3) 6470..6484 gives -0.08 mag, 27.7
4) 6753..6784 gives 0.01 mag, 25.9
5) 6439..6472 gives -0.04 mag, 26.8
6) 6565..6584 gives -0.04 mag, 26.9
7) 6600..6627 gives -0.03 mag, 26.6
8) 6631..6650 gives -0.03 mag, 26.6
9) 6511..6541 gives -0.05 mag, 27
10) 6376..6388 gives -0.05 mag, 26.8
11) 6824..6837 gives 0.02 mag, 25.8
